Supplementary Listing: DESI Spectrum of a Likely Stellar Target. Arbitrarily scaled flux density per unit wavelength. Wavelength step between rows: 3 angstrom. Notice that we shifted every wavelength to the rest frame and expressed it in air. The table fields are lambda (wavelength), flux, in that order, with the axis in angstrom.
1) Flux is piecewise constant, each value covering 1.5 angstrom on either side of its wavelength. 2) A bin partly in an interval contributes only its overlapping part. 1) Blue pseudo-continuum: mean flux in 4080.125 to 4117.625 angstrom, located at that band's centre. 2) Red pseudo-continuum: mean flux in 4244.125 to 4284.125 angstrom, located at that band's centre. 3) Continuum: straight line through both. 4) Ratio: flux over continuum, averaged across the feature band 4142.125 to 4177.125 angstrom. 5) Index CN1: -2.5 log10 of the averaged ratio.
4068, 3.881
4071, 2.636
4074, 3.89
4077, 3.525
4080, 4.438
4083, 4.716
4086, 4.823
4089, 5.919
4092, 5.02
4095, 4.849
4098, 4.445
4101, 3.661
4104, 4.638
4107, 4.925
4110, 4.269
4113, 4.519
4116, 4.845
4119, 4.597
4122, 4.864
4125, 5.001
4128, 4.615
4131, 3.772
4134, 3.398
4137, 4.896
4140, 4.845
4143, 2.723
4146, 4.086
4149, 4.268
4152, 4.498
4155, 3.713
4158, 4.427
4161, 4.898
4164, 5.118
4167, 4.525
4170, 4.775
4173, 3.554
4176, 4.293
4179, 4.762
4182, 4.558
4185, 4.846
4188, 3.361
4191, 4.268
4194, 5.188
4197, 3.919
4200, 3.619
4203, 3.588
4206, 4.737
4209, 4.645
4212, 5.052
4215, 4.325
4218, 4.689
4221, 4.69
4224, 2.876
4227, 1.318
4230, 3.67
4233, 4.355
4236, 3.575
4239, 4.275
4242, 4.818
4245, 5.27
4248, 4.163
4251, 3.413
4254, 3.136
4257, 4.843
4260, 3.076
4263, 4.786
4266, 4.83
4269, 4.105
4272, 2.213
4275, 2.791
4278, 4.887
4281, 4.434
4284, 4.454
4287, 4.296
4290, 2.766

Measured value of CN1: 0.04 mag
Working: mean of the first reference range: 4.71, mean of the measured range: 4.27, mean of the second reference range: 3.99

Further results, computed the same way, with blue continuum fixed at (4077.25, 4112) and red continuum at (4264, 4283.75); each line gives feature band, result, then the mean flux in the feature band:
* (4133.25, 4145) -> 0.121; 4.01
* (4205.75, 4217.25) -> -0.122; 4.68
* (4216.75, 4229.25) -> 0.220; 3.38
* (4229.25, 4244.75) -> -0.044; 4.25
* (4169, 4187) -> -0.026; 4.43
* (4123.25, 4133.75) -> 0.043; 4.35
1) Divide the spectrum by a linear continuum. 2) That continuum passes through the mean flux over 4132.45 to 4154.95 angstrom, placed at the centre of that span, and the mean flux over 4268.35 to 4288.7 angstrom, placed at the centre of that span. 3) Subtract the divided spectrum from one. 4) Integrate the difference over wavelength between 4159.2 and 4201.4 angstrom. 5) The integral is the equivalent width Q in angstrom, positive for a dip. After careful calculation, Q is -4.1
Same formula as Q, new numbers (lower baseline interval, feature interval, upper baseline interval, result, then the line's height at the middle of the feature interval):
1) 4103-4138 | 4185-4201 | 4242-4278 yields 0.3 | 4.23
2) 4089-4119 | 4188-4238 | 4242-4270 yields 3.7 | 4.34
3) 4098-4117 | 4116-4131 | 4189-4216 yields -0.8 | 4.45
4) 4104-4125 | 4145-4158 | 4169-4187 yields 1.0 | 4.54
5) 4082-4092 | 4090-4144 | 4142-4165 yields 3.1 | 4.74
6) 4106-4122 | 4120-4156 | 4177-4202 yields 2.4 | 4.53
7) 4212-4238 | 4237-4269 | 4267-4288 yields -3.4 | 3.84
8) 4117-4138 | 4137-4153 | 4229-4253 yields 0.9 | 4.41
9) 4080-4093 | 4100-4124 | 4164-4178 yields 1.4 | 4.85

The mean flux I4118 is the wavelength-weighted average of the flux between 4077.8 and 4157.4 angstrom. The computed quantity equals 4.47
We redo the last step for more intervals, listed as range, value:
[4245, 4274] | 3.9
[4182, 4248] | 4.16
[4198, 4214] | 4.32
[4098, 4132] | 4.53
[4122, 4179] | 4.33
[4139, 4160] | 4.08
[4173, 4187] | 4.46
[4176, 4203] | 4.27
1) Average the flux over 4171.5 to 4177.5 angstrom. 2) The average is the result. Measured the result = 3.92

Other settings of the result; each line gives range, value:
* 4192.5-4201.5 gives 4.24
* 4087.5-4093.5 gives 5.47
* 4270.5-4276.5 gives 2.5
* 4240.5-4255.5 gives 4.16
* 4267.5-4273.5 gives 3.16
